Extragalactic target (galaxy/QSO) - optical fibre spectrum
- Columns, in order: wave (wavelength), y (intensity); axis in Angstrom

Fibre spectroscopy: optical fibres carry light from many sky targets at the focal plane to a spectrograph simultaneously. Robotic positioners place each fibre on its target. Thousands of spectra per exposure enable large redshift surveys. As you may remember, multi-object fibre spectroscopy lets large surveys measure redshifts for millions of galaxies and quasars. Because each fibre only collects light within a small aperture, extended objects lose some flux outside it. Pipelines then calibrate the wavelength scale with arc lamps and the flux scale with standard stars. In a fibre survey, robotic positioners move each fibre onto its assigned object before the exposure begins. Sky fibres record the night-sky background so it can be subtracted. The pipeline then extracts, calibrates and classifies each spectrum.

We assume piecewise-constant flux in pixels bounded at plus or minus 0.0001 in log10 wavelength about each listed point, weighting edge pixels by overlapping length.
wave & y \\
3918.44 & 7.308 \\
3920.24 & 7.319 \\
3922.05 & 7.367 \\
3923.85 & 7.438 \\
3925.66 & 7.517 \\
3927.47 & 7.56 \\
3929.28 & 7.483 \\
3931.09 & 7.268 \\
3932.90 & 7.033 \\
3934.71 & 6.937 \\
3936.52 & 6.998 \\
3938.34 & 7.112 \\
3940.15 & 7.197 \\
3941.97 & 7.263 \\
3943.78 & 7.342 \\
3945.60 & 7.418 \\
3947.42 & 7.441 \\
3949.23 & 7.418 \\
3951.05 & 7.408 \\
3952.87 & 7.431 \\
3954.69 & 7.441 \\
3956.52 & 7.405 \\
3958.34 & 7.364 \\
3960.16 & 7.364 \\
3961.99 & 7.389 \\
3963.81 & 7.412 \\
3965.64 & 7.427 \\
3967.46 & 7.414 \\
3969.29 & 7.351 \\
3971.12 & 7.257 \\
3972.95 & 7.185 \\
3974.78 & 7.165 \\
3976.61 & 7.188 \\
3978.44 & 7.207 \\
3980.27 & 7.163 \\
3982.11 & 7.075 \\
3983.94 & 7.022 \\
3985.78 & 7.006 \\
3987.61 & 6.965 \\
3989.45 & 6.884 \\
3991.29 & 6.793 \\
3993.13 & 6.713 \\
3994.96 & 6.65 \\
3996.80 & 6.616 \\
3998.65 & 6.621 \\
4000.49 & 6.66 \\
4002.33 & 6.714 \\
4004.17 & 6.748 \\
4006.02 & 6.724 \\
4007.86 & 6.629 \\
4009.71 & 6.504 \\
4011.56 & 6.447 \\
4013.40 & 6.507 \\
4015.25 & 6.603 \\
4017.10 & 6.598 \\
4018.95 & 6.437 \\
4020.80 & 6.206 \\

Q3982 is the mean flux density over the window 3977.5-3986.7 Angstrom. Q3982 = 7.1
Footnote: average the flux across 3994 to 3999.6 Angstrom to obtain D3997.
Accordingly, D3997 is 6.63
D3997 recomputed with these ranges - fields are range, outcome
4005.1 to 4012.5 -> 6.58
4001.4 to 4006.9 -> 6.73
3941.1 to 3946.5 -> 7.34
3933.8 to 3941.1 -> 7.06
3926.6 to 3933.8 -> 7.33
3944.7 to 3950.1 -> 7.43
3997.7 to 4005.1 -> 6.68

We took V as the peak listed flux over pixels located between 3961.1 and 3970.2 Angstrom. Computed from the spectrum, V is 7.427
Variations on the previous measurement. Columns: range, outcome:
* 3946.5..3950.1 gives 7.441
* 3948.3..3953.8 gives 7.431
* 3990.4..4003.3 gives 6.793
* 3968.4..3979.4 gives 7.351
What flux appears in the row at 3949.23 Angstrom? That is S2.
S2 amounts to 7.418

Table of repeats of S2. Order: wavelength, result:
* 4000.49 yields 6.66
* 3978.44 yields 7.207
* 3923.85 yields 7.438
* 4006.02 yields 6.724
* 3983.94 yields 7.022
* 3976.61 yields 7.188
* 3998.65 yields 6.621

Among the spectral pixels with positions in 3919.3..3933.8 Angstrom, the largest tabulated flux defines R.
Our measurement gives 7.56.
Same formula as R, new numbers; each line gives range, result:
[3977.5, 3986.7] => 7.207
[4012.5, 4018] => 6.603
